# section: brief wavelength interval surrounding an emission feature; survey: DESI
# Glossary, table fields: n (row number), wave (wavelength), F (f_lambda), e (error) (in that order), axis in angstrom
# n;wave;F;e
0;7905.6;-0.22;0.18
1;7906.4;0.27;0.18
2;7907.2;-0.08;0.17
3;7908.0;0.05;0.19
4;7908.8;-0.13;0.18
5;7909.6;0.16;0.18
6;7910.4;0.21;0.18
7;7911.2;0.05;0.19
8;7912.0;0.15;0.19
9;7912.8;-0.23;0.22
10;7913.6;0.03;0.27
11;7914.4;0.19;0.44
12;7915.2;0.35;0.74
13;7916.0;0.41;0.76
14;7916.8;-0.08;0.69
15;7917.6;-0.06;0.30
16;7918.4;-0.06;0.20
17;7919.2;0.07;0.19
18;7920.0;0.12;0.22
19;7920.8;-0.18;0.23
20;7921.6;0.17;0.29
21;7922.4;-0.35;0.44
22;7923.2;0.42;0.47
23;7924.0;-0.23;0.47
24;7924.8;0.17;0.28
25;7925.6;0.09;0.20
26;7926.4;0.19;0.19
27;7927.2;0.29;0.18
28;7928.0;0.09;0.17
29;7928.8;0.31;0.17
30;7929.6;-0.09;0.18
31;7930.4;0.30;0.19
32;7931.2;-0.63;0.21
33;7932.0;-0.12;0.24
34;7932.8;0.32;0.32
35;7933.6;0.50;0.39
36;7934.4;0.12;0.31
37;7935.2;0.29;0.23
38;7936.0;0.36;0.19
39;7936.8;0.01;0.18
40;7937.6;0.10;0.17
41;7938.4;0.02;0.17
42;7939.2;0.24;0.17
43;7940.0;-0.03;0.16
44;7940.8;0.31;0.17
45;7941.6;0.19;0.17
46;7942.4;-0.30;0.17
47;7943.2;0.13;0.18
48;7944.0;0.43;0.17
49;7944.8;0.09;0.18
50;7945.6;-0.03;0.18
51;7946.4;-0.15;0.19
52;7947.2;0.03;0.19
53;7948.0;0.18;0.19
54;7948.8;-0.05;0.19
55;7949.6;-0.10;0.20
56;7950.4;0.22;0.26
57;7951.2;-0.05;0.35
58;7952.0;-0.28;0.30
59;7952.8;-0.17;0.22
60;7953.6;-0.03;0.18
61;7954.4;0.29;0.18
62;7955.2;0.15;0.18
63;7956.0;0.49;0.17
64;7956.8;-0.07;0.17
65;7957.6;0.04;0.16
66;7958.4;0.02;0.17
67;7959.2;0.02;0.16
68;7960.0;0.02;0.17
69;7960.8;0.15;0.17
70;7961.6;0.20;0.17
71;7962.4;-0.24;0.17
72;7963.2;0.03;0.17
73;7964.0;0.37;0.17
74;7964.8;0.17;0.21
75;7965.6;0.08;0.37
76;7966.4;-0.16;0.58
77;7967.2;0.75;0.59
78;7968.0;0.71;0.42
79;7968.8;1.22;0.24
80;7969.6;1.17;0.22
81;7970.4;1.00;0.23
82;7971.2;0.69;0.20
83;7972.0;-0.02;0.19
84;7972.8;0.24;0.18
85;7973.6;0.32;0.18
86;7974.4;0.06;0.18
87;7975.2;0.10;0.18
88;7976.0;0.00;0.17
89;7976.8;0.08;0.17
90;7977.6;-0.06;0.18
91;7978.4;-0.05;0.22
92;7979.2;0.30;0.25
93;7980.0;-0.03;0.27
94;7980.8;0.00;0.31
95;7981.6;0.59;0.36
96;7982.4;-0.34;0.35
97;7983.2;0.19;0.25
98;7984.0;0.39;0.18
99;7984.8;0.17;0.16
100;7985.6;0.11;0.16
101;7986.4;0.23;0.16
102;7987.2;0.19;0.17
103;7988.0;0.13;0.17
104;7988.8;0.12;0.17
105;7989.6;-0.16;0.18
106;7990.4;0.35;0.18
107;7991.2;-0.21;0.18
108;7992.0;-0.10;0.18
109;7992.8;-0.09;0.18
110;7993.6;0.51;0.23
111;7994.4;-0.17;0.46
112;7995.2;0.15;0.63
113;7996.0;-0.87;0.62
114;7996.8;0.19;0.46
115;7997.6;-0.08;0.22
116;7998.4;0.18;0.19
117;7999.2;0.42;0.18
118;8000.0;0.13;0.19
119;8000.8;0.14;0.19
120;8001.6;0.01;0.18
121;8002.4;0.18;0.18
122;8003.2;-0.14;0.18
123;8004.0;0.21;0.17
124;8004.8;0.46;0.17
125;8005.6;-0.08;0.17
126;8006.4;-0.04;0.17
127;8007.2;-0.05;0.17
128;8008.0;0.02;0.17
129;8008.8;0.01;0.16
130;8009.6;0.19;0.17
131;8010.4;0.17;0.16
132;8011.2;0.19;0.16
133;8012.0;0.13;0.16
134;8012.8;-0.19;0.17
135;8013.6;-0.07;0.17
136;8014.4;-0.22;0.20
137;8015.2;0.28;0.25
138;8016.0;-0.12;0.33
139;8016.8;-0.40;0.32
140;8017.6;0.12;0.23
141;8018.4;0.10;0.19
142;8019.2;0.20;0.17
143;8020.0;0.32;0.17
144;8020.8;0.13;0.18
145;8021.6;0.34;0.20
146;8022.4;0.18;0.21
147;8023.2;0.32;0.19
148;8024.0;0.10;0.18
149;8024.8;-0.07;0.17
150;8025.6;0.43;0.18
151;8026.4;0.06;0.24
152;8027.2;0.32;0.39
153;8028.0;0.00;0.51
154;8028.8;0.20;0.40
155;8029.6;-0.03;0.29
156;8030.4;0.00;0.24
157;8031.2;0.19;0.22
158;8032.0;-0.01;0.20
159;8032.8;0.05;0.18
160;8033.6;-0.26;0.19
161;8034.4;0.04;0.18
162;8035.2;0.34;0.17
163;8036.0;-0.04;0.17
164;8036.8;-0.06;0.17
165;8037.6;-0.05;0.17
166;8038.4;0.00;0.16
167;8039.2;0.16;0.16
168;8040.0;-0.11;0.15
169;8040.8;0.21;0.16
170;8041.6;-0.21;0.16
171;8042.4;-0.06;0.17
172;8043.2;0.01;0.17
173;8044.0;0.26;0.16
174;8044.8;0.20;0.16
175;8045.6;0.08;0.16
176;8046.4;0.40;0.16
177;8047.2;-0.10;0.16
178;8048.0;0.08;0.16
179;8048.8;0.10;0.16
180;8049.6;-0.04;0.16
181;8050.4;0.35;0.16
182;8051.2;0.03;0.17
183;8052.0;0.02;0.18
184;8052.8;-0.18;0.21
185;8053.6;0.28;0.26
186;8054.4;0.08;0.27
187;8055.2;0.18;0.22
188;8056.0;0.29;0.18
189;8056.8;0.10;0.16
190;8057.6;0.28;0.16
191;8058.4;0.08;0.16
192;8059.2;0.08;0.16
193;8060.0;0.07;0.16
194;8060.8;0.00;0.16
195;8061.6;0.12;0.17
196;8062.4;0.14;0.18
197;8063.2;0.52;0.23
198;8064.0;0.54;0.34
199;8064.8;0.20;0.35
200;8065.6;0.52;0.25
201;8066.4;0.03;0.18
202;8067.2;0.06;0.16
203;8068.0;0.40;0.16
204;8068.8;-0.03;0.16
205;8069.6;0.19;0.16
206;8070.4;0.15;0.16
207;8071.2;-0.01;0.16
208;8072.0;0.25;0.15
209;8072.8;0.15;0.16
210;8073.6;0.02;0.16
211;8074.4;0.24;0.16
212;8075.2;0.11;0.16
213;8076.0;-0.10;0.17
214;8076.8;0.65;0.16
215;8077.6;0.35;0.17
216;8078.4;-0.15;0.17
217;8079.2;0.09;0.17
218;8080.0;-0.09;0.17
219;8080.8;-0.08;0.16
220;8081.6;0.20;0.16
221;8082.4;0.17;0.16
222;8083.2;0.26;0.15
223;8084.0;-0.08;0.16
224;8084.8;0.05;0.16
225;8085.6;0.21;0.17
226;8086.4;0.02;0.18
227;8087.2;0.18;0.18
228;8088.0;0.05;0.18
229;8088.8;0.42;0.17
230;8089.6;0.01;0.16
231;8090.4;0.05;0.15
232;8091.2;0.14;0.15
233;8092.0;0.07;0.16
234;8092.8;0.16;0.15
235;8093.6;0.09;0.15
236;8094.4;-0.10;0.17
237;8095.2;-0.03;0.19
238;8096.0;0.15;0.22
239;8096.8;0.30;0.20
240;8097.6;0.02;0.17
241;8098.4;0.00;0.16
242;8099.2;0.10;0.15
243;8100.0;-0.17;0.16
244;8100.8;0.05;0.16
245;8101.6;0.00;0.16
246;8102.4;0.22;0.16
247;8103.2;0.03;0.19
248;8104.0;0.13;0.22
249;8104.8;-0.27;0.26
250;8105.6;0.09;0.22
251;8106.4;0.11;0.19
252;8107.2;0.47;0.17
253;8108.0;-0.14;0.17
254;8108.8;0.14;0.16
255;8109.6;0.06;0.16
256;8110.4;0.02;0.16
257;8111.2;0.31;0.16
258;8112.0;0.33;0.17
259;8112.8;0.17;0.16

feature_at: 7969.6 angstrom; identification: H-beta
